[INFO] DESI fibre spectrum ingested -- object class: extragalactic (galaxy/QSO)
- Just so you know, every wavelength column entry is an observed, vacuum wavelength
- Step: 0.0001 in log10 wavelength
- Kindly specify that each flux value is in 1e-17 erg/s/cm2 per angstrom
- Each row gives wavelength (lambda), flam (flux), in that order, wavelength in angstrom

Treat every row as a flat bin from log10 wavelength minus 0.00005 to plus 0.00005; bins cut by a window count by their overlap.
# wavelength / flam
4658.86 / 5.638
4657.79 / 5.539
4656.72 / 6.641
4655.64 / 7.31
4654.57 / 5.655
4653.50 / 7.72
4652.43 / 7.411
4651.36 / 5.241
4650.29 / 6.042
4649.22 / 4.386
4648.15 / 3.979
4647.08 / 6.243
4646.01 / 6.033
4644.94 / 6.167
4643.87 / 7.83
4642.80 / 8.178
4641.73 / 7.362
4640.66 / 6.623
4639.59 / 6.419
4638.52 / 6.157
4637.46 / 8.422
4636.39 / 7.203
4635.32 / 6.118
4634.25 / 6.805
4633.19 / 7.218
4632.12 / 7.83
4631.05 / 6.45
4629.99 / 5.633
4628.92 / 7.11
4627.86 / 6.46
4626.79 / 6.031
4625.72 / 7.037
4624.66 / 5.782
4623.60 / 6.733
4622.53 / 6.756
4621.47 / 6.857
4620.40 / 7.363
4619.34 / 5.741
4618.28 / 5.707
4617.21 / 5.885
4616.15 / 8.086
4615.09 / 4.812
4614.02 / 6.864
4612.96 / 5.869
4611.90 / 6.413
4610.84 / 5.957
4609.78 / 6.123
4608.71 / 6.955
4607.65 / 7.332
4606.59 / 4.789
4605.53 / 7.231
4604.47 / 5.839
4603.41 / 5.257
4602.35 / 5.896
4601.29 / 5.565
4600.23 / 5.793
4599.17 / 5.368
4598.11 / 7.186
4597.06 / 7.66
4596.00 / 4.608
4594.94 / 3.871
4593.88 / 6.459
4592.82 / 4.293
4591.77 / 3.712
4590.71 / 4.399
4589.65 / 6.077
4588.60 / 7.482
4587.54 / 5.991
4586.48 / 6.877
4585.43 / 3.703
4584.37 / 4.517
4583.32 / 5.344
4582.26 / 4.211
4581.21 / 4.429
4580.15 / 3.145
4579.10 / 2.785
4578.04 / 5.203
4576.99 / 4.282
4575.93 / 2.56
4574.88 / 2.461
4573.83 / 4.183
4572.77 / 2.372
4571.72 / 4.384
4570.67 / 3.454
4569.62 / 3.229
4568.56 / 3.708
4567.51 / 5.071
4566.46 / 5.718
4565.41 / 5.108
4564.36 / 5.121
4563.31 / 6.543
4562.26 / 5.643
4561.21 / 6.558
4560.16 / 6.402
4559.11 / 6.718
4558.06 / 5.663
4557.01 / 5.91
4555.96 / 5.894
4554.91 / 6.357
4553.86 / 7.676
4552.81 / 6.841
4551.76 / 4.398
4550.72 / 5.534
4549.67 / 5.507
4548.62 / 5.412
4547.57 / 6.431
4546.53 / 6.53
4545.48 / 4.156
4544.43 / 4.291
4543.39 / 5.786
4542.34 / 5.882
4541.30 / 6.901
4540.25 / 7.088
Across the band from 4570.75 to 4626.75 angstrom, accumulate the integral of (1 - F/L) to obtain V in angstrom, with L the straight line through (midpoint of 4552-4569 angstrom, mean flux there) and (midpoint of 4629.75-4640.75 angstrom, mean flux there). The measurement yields 8.42 angstrom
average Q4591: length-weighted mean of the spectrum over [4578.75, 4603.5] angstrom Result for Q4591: 5.21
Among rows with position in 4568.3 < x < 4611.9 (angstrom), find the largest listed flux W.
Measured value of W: 7.66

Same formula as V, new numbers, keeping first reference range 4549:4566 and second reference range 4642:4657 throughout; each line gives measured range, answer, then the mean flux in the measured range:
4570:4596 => 7.1 angstrom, 4.42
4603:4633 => -0.8 angstrom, 6.4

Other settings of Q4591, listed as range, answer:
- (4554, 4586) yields 4.73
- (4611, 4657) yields 6.52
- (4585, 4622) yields 5.95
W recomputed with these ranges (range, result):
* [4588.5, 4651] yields 8.422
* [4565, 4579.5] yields 5.718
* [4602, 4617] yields 8.086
